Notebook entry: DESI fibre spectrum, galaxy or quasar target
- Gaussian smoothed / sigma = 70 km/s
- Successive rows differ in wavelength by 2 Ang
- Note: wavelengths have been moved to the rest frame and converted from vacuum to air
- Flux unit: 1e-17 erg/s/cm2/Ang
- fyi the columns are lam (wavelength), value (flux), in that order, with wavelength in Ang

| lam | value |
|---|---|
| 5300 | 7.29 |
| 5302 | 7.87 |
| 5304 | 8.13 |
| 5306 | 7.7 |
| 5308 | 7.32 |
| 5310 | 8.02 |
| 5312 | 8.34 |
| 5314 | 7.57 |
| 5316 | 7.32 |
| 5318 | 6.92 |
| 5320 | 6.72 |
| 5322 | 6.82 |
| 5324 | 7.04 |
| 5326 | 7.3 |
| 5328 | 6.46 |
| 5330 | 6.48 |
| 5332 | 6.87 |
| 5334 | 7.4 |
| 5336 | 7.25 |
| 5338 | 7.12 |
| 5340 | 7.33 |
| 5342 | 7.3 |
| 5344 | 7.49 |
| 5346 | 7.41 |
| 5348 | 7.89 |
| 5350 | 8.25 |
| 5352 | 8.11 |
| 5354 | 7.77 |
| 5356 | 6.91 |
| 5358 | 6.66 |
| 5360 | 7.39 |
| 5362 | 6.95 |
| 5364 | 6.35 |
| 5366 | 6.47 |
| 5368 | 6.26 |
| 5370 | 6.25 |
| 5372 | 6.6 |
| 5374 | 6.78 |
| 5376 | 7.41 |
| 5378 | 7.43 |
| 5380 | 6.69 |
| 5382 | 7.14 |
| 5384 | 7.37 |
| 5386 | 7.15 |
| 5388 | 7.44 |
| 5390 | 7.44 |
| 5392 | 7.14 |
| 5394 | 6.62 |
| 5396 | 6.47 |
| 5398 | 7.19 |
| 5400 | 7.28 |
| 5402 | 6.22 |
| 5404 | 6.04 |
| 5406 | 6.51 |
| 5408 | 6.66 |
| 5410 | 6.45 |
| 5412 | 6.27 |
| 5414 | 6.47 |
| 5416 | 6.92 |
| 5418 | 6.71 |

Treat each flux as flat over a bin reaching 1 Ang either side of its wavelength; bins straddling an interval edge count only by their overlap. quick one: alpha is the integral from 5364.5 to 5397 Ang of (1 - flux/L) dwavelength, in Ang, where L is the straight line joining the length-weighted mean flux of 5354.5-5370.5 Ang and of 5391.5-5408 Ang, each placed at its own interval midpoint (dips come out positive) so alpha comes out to -1.1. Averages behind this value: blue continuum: 6.7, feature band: 6.91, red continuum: 6.67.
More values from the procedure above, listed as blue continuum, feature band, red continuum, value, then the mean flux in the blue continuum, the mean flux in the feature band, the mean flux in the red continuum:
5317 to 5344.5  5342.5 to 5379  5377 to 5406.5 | -0.8 Ang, 7.03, 7.13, 6.95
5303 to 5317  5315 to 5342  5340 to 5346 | 1.9 Ang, 7.77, 7.01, 7.39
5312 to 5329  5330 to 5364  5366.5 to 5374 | -3.0 Ang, 7.1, 7.32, 6.43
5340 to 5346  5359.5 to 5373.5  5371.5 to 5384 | 1.1 Ang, 7.39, 6.59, 7.05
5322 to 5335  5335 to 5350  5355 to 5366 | -1.3 Ang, 6.92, 7.46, 6.82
